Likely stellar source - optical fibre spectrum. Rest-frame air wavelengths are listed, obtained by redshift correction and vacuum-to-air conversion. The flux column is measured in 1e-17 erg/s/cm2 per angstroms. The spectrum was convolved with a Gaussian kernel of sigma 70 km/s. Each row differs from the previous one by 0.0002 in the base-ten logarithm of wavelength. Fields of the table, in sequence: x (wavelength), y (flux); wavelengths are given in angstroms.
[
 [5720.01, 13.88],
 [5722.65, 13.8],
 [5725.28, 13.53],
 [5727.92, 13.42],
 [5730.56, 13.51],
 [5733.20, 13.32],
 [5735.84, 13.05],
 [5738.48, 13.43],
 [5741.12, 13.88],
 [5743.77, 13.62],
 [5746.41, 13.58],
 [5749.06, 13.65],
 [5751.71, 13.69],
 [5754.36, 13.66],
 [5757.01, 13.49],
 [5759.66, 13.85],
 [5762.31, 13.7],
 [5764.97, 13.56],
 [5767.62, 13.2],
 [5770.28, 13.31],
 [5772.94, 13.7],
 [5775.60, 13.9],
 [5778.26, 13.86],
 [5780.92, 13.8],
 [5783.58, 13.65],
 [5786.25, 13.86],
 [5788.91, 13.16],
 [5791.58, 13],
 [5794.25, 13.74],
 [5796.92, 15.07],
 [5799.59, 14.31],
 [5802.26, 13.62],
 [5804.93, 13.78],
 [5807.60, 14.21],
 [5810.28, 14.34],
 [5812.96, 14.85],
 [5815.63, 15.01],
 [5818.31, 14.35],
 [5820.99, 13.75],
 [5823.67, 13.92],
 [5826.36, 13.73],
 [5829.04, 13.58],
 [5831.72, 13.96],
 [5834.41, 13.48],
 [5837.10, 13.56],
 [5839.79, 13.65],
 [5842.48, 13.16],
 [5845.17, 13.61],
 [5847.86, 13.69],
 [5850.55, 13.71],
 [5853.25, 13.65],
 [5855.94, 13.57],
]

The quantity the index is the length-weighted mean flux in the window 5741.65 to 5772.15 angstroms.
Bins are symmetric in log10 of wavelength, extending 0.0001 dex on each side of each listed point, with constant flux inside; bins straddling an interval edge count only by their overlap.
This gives 13.6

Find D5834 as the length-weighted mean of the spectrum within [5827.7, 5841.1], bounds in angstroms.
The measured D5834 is 13.6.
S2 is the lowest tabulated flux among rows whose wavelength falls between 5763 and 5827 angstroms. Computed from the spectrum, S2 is 13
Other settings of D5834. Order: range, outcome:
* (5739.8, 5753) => 13.7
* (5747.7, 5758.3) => 13.6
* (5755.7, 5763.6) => 13.7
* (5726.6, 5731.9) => 13.5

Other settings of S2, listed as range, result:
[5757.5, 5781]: 13.2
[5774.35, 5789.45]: 13.16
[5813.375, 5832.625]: 13.58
